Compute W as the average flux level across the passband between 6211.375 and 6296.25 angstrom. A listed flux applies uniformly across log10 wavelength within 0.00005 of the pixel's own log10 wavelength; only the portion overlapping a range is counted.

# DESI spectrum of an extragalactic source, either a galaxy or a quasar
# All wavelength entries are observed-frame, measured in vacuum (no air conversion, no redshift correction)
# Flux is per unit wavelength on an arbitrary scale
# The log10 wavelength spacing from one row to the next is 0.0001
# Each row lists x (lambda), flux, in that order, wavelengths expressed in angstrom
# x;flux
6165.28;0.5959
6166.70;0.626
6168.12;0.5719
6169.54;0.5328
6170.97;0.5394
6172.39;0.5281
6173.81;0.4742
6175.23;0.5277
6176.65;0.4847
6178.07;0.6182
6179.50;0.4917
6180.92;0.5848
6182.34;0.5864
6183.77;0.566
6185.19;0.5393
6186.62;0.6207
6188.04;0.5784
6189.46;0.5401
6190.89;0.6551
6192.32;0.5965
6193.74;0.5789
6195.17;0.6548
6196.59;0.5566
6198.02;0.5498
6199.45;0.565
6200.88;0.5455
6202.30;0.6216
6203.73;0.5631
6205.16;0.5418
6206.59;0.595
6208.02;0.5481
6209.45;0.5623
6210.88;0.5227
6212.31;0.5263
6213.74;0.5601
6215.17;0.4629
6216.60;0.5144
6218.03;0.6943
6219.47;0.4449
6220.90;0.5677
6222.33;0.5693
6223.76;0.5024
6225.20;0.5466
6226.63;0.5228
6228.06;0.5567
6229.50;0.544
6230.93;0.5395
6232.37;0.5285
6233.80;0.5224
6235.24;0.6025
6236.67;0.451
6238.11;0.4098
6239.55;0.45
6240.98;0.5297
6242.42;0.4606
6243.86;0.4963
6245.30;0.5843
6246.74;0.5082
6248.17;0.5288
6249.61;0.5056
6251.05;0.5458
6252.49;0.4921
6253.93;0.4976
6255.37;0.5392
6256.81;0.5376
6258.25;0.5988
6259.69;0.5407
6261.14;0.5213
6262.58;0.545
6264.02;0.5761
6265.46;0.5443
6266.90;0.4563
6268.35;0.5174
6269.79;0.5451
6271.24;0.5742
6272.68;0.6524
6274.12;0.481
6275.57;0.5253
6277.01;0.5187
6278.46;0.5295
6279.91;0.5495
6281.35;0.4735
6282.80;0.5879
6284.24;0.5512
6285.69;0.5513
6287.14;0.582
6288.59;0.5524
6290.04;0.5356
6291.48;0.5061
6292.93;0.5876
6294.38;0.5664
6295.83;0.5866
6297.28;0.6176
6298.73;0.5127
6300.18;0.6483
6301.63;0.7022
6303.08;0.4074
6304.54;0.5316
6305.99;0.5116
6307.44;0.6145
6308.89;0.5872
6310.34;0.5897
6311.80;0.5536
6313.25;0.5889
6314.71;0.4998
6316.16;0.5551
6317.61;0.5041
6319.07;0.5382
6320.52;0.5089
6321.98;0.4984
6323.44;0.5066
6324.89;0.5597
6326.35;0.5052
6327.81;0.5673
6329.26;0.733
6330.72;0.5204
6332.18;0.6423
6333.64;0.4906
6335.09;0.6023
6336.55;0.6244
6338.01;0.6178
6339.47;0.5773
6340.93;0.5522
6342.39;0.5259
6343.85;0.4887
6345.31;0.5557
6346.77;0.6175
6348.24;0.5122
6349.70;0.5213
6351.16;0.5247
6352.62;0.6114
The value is 0.534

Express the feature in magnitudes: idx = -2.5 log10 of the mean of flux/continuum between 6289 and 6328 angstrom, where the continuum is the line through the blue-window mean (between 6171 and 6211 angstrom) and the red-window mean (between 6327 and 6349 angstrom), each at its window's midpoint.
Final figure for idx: 0.04 mag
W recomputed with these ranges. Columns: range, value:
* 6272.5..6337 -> 0.556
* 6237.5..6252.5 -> 0.502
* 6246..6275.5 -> 0.535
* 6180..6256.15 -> 0.545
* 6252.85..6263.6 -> 0.539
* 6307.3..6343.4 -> 0.561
